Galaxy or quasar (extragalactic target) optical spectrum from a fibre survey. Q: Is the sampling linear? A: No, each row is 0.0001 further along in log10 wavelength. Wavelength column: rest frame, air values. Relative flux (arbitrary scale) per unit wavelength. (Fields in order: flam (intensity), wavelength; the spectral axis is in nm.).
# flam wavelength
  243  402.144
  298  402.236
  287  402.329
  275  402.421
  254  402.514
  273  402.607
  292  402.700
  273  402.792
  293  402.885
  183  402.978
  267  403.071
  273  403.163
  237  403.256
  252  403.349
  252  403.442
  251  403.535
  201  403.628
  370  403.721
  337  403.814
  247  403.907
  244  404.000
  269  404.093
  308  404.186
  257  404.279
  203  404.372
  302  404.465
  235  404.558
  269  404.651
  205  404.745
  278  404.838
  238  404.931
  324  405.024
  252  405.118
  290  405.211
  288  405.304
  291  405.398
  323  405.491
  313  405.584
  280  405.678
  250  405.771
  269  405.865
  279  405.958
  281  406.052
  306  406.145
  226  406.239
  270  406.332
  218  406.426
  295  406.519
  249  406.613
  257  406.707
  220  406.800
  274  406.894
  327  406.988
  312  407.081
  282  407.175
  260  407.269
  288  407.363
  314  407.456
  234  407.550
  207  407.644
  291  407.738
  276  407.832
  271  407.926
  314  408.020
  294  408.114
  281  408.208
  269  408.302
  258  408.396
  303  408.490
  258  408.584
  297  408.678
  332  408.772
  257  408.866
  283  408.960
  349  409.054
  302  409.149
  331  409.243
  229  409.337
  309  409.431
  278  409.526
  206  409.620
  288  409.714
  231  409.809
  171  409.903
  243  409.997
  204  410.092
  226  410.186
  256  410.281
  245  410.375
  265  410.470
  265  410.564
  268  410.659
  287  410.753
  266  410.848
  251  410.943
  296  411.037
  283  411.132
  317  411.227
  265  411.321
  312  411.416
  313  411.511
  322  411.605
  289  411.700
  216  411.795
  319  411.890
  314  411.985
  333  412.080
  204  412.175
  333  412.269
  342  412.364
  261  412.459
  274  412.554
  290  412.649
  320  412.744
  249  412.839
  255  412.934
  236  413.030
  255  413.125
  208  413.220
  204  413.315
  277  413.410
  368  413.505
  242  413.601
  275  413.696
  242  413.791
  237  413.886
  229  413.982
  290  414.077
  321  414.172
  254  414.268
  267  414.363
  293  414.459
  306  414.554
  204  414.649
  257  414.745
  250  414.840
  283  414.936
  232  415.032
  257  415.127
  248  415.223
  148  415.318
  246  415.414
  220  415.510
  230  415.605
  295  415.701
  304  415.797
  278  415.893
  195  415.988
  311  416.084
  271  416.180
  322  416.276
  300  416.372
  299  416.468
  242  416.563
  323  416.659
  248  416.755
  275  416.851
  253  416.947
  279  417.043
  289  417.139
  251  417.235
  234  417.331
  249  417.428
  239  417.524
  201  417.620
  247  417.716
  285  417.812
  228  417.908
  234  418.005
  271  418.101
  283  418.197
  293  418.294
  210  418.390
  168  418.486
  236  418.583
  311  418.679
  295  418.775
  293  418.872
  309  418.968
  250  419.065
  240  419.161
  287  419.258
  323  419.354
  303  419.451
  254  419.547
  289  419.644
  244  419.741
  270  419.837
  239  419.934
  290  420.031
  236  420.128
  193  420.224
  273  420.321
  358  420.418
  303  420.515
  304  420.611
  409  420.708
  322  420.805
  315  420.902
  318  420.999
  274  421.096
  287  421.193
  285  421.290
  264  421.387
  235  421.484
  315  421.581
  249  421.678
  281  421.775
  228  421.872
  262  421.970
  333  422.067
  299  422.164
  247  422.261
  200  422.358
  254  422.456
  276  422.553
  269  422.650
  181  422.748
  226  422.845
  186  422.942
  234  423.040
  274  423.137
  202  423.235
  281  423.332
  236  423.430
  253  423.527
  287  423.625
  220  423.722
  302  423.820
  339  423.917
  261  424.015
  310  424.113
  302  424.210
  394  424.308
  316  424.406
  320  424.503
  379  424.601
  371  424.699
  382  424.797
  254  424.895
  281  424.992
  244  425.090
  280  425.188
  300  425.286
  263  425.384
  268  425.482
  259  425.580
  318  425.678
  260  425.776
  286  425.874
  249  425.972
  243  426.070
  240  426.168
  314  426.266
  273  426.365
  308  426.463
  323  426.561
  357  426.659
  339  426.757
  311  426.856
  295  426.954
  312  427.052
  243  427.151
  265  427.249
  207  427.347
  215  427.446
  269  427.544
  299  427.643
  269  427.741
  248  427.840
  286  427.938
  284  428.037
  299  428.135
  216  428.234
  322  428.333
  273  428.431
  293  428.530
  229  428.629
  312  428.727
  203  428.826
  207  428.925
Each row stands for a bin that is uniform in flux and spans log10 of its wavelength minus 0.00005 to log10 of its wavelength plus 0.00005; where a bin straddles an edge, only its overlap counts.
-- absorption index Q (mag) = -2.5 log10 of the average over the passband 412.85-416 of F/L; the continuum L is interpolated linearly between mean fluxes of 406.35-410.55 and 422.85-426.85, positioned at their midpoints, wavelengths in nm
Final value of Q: 0.08 mag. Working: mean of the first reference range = 269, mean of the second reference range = 287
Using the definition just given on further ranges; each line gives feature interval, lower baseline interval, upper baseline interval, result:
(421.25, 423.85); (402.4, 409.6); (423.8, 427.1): 0.17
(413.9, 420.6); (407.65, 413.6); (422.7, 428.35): 0.05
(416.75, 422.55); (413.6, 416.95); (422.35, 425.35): 0.00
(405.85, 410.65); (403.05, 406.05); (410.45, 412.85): 0.04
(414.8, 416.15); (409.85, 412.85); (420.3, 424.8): 0.12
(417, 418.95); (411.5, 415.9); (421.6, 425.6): 0.06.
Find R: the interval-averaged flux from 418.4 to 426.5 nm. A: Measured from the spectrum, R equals 278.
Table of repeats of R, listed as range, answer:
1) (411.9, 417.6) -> 266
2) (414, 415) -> 271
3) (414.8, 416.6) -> 260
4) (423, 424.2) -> 268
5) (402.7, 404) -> 265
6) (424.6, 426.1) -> 288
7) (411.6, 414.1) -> 272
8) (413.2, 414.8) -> 264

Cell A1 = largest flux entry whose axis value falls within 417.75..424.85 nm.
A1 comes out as 409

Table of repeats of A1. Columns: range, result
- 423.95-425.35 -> 394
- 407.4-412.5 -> 349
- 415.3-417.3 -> 323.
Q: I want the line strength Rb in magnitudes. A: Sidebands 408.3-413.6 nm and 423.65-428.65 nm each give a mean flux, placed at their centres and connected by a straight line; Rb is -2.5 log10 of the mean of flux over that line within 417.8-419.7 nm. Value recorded 0.06 mag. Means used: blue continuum 274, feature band 268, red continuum 288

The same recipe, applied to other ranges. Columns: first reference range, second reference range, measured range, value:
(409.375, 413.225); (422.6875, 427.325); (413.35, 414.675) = 0.00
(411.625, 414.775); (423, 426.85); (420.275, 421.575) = -0.07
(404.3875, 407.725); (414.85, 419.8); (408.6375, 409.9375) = -0.03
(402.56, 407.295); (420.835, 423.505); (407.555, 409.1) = -0.06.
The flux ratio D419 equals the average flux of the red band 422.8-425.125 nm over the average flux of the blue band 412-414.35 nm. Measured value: 1.05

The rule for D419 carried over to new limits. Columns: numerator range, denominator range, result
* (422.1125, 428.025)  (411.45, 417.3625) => 1.03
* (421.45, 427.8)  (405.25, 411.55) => 1.01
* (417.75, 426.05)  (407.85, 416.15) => 1.03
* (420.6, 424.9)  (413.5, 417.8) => 1.08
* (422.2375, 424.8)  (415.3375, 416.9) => 1.02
